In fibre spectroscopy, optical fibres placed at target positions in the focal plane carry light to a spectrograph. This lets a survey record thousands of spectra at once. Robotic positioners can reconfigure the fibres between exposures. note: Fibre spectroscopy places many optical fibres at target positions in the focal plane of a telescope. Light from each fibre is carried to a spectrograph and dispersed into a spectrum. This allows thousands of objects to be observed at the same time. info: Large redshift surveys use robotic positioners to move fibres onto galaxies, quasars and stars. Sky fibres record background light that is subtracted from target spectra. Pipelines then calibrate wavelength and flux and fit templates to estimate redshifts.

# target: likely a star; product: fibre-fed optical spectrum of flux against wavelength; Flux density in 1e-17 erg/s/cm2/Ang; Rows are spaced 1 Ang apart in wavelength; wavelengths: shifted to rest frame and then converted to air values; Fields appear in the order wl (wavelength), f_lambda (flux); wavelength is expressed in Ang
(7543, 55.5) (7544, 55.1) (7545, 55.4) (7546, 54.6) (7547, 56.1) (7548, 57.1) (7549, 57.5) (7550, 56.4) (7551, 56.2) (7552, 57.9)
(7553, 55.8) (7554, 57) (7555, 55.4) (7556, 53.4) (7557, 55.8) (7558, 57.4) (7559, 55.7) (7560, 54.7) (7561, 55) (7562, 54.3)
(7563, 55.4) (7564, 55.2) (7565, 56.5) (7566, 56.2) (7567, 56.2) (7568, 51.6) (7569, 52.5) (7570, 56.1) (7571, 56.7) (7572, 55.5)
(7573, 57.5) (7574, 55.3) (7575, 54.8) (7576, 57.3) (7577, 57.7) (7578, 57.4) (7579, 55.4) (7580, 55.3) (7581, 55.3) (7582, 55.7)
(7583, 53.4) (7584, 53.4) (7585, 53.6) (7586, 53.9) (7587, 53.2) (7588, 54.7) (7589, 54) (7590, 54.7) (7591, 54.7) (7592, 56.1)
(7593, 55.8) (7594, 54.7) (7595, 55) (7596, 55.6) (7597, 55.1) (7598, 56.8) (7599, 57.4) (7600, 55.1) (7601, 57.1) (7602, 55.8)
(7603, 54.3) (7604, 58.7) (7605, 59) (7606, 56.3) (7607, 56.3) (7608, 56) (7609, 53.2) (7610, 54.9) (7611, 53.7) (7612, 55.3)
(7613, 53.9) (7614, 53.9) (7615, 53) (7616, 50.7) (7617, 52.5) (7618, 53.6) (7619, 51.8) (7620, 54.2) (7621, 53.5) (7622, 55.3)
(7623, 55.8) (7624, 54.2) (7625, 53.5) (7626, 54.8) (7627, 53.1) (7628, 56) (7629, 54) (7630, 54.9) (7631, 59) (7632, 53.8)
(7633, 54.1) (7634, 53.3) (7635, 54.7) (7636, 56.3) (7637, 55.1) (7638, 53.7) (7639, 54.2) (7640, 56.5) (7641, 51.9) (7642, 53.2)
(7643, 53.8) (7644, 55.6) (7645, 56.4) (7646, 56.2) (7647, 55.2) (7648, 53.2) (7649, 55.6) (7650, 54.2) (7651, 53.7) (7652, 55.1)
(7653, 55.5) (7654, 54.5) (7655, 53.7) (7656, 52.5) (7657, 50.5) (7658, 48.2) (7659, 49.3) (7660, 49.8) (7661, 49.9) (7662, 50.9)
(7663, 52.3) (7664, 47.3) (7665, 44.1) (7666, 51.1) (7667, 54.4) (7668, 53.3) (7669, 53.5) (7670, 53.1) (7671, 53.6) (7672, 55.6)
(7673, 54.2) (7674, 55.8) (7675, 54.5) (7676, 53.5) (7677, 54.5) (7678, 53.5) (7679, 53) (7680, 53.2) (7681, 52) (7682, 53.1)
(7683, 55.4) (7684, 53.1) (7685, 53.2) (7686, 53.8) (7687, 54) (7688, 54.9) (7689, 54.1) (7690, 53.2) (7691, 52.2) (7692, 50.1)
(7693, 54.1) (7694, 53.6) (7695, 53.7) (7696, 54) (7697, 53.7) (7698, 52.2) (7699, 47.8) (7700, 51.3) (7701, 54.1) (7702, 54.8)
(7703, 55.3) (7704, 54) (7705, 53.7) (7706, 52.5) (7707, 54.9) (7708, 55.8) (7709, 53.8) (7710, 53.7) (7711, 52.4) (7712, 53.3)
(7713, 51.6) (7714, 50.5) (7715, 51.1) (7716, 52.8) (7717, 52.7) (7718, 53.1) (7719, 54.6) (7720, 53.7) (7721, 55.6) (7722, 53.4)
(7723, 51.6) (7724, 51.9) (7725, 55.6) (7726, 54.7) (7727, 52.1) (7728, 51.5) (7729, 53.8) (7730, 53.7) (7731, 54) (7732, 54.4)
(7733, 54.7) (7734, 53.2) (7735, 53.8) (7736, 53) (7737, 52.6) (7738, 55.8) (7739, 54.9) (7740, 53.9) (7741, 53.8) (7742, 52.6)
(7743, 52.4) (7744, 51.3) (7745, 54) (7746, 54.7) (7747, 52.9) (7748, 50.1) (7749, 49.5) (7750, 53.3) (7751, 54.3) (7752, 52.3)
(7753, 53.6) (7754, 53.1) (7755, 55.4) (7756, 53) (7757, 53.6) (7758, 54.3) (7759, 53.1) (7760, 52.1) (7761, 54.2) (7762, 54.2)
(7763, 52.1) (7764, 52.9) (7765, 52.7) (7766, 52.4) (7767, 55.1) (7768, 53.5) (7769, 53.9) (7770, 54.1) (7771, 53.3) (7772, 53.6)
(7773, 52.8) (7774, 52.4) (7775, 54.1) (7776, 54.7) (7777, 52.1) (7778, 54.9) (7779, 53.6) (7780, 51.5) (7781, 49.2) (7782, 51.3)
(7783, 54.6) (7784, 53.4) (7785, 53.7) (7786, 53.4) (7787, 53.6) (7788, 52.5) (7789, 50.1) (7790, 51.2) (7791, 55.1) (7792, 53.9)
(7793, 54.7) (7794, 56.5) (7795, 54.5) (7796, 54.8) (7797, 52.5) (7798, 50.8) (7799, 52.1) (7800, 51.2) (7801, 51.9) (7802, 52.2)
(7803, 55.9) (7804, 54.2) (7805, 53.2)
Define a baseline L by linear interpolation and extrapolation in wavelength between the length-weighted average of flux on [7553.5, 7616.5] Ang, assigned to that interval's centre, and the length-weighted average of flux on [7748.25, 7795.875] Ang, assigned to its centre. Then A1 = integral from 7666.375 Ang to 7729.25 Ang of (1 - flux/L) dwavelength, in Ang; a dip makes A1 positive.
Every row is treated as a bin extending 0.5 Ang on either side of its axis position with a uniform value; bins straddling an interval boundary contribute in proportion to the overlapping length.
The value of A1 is 0.78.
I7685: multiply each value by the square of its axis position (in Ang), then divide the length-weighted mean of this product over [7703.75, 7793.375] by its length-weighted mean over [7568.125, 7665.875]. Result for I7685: 1.0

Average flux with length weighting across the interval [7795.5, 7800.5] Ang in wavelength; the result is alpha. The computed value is 52.3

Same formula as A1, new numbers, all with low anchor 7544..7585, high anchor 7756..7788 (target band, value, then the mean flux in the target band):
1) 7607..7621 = 0.3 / 53.7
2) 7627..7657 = 0.1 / 54.6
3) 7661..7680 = 0.6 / 52.6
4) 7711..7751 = 0.4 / 53.1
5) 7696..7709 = 0.2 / 53.4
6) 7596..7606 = -0.2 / 56.5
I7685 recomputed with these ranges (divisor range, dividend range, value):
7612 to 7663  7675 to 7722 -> 1.01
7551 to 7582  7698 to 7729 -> 0.99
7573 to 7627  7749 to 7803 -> 1.01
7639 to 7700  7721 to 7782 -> 1.03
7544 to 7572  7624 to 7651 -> 1.00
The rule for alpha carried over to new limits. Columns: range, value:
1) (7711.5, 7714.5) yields 51.8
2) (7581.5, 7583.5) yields 54.5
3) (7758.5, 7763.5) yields 53.1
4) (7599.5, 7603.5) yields 55.6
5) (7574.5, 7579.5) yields 56.5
